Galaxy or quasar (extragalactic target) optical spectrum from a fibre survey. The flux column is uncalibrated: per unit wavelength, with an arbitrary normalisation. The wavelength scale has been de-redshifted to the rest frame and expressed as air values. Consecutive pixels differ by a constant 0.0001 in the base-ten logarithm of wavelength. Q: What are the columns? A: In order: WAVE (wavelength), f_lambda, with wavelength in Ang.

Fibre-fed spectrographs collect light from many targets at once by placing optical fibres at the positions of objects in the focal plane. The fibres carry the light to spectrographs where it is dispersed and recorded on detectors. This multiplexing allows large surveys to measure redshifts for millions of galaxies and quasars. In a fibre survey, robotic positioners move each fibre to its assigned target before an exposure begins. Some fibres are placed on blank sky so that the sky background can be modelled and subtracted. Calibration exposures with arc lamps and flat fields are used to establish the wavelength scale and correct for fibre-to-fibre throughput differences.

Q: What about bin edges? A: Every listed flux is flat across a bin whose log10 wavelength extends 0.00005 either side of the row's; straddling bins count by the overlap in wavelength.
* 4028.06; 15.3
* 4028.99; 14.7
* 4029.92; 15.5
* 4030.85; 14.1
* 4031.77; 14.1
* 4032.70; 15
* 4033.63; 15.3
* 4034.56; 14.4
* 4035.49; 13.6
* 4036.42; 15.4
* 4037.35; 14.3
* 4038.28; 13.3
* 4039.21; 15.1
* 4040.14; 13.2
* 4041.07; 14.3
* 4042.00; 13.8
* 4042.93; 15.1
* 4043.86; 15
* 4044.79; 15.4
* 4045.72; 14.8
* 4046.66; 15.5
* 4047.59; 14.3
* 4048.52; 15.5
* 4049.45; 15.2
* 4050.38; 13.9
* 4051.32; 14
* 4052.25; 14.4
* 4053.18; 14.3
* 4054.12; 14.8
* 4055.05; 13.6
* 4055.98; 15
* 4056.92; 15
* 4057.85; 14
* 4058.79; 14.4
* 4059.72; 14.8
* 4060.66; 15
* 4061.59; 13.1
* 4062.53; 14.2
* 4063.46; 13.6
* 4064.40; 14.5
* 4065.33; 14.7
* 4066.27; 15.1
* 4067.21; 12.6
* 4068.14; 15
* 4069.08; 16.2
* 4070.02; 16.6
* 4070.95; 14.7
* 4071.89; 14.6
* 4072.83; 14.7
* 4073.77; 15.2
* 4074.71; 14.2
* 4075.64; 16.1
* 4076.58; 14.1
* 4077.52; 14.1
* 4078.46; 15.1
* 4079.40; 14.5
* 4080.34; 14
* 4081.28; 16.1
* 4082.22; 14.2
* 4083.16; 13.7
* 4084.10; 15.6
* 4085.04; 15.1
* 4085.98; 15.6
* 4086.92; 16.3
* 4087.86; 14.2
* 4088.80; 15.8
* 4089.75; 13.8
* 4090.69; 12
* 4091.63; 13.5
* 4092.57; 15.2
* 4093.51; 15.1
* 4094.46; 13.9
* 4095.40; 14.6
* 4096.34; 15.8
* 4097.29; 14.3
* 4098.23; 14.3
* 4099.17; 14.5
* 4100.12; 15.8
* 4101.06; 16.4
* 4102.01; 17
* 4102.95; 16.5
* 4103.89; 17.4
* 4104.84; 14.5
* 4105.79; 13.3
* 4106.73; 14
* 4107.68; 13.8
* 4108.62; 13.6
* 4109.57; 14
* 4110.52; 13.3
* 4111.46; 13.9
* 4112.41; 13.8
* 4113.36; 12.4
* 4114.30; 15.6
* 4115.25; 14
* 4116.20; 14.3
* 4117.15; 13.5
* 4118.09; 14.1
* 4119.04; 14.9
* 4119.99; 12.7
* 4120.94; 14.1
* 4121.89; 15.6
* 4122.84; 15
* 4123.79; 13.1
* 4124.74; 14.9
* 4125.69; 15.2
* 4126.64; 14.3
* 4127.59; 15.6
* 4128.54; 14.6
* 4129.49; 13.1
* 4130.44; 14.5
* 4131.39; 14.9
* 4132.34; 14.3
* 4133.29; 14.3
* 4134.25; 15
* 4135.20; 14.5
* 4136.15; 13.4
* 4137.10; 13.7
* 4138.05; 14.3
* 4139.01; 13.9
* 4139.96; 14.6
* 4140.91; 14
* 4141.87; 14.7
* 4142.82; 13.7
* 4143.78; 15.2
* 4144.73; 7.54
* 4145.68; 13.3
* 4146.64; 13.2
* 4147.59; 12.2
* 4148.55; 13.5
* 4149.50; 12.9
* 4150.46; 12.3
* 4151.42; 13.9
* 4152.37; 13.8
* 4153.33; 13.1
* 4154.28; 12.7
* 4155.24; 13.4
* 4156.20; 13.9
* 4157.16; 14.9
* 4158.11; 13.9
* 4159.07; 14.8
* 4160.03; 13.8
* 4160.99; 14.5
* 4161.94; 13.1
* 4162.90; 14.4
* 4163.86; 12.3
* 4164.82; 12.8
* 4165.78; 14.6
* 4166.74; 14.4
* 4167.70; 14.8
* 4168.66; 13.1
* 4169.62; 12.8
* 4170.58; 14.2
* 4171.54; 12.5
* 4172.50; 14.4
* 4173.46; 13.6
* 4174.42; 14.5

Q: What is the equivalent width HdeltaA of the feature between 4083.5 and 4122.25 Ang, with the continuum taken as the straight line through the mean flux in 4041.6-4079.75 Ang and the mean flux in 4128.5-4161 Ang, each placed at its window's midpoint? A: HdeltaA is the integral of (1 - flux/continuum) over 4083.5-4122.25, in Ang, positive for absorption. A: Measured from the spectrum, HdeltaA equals -1.1 Ang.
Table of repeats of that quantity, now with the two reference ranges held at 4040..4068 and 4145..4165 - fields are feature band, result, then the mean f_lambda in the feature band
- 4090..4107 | -1.09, 14.9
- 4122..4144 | -1.22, 14.4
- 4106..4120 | -0.04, 13.9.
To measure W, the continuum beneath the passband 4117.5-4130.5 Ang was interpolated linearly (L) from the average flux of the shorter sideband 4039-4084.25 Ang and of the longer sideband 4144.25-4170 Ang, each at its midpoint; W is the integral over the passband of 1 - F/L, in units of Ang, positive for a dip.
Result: -0.6 Ang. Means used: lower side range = 14.6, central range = 14.4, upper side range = 13.3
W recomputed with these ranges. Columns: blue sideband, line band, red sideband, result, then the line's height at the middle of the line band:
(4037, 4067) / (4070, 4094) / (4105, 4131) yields -0.7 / 14.3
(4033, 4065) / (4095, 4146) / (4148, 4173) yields -1.4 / 13.9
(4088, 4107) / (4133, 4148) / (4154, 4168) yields 0.7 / 14.2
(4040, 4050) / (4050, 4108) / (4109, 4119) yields -1.5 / 14.4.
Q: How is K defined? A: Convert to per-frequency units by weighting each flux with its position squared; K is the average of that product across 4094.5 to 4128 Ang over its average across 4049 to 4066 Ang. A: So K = 1.04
